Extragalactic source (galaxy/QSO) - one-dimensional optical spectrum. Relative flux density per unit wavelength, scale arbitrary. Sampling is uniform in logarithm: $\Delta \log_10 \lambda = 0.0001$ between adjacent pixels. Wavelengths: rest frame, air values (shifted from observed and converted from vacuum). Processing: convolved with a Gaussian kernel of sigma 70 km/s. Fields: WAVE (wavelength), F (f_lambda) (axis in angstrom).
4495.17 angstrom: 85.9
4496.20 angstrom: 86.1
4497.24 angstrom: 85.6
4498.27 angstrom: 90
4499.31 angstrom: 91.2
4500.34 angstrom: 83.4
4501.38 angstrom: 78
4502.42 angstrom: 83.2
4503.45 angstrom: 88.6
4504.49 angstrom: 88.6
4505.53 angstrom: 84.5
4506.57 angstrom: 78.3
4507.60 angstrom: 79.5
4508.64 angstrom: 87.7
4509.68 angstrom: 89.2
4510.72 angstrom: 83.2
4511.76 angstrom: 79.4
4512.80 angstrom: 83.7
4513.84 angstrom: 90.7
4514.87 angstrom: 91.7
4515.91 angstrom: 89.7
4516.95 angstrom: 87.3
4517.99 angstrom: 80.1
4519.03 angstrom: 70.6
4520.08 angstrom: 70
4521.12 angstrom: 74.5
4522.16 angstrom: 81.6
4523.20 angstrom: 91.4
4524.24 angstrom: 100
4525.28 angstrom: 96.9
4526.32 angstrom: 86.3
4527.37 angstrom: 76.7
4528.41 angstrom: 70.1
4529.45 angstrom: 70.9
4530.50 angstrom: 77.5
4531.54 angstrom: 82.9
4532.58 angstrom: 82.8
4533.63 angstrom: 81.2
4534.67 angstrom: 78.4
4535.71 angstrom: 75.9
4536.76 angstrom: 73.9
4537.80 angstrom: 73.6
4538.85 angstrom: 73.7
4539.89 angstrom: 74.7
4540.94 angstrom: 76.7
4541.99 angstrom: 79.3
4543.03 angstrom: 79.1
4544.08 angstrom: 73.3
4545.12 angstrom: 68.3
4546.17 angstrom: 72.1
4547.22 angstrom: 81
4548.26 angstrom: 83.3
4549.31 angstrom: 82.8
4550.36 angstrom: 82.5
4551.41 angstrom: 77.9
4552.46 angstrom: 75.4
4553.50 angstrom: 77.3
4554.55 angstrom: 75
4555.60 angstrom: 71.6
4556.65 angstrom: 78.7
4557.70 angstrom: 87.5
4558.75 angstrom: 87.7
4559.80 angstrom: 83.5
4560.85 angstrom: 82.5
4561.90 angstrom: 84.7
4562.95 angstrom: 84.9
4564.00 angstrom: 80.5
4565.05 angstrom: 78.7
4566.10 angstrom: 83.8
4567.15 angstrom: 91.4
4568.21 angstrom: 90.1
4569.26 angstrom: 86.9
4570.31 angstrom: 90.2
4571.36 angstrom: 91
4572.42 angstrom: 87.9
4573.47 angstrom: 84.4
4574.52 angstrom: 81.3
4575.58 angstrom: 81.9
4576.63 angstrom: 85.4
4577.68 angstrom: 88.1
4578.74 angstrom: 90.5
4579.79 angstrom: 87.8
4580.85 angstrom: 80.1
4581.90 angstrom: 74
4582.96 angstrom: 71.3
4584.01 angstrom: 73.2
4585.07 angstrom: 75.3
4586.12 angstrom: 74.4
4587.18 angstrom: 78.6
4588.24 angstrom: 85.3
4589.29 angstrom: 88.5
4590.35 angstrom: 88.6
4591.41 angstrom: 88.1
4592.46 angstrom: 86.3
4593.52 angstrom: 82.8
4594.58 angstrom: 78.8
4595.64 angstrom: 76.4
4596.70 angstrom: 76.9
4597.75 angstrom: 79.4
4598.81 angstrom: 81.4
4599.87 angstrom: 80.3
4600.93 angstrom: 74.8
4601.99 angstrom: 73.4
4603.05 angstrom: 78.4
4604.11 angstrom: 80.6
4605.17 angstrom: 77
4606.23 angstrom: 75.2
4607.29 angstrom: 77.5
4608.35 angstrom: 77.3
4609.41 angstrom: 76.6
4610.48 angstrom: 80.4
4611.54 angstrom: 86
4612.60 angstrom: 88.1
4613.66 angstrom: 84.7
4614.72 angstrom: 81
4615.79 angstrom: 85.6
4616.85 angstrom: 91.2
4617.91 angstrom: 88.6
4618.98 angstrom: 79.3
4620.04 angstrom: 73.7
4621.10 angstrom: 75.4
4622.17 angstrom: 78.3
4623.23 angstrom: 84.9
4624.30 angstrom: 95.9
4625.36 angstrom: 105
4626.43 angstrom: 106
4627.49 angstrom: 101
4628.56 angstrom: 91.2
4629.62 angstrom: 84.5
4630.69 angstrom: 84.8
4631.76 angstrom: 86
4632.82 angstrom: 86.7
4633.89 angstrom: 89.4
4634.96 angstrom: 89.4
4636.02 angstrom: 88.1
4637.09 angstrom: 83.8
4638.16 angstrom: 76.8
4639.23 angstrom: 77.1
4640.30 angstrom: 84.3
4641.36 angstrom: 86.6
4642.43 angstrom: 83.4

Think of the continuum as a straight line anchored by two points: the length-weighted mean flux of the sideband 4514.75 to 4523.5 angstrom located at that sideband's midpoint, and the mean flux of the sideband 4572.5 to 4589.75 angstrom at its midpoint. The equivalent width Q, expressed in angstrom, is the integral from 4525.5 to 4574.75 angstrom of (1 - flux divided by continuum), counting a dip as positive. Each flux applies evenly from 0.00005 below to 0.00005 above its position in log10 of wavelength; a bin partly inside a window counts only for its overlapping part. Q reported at 0.6 angstrom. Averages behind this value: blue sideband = 81.1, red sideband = 81.4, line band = 80.3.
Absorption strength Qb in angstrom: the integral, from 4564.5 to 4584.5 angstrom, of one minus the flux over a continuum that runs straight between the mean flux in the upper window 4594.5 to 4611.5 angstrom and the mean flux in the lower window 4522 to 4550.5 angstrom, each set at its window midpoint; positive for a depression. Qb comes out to -1.40 angstrom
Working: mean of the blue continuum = 79.5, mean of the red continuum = 78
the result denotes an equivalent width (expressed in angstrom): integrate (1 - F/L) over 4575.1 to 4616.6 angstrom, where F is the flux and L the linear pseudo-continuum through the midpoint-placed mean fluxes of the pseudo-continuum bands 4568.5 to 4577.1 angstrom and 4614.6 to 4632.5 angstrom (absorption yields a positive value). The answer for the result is 2.9 angstrom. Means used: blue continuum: 86.3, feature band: 80.8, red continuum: 87.9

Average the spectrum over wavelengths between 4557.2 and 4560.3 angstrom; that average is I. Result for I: 86.2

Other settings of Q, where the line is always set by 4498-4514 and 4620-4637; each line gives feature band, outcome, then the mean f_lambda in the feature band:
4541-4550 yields 0.91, 77.5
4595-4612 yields 1.93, 78.2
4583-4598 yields 1.22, 80.7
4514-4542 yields 1.65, 80.5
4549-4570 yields 1.06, 82.2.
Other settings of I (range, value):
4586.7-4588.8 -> 82.3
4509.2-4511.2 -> 86.1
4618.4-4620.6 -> 76.7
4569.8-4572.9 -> 89.6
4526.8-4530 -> 72.6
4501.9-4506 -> 86.2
